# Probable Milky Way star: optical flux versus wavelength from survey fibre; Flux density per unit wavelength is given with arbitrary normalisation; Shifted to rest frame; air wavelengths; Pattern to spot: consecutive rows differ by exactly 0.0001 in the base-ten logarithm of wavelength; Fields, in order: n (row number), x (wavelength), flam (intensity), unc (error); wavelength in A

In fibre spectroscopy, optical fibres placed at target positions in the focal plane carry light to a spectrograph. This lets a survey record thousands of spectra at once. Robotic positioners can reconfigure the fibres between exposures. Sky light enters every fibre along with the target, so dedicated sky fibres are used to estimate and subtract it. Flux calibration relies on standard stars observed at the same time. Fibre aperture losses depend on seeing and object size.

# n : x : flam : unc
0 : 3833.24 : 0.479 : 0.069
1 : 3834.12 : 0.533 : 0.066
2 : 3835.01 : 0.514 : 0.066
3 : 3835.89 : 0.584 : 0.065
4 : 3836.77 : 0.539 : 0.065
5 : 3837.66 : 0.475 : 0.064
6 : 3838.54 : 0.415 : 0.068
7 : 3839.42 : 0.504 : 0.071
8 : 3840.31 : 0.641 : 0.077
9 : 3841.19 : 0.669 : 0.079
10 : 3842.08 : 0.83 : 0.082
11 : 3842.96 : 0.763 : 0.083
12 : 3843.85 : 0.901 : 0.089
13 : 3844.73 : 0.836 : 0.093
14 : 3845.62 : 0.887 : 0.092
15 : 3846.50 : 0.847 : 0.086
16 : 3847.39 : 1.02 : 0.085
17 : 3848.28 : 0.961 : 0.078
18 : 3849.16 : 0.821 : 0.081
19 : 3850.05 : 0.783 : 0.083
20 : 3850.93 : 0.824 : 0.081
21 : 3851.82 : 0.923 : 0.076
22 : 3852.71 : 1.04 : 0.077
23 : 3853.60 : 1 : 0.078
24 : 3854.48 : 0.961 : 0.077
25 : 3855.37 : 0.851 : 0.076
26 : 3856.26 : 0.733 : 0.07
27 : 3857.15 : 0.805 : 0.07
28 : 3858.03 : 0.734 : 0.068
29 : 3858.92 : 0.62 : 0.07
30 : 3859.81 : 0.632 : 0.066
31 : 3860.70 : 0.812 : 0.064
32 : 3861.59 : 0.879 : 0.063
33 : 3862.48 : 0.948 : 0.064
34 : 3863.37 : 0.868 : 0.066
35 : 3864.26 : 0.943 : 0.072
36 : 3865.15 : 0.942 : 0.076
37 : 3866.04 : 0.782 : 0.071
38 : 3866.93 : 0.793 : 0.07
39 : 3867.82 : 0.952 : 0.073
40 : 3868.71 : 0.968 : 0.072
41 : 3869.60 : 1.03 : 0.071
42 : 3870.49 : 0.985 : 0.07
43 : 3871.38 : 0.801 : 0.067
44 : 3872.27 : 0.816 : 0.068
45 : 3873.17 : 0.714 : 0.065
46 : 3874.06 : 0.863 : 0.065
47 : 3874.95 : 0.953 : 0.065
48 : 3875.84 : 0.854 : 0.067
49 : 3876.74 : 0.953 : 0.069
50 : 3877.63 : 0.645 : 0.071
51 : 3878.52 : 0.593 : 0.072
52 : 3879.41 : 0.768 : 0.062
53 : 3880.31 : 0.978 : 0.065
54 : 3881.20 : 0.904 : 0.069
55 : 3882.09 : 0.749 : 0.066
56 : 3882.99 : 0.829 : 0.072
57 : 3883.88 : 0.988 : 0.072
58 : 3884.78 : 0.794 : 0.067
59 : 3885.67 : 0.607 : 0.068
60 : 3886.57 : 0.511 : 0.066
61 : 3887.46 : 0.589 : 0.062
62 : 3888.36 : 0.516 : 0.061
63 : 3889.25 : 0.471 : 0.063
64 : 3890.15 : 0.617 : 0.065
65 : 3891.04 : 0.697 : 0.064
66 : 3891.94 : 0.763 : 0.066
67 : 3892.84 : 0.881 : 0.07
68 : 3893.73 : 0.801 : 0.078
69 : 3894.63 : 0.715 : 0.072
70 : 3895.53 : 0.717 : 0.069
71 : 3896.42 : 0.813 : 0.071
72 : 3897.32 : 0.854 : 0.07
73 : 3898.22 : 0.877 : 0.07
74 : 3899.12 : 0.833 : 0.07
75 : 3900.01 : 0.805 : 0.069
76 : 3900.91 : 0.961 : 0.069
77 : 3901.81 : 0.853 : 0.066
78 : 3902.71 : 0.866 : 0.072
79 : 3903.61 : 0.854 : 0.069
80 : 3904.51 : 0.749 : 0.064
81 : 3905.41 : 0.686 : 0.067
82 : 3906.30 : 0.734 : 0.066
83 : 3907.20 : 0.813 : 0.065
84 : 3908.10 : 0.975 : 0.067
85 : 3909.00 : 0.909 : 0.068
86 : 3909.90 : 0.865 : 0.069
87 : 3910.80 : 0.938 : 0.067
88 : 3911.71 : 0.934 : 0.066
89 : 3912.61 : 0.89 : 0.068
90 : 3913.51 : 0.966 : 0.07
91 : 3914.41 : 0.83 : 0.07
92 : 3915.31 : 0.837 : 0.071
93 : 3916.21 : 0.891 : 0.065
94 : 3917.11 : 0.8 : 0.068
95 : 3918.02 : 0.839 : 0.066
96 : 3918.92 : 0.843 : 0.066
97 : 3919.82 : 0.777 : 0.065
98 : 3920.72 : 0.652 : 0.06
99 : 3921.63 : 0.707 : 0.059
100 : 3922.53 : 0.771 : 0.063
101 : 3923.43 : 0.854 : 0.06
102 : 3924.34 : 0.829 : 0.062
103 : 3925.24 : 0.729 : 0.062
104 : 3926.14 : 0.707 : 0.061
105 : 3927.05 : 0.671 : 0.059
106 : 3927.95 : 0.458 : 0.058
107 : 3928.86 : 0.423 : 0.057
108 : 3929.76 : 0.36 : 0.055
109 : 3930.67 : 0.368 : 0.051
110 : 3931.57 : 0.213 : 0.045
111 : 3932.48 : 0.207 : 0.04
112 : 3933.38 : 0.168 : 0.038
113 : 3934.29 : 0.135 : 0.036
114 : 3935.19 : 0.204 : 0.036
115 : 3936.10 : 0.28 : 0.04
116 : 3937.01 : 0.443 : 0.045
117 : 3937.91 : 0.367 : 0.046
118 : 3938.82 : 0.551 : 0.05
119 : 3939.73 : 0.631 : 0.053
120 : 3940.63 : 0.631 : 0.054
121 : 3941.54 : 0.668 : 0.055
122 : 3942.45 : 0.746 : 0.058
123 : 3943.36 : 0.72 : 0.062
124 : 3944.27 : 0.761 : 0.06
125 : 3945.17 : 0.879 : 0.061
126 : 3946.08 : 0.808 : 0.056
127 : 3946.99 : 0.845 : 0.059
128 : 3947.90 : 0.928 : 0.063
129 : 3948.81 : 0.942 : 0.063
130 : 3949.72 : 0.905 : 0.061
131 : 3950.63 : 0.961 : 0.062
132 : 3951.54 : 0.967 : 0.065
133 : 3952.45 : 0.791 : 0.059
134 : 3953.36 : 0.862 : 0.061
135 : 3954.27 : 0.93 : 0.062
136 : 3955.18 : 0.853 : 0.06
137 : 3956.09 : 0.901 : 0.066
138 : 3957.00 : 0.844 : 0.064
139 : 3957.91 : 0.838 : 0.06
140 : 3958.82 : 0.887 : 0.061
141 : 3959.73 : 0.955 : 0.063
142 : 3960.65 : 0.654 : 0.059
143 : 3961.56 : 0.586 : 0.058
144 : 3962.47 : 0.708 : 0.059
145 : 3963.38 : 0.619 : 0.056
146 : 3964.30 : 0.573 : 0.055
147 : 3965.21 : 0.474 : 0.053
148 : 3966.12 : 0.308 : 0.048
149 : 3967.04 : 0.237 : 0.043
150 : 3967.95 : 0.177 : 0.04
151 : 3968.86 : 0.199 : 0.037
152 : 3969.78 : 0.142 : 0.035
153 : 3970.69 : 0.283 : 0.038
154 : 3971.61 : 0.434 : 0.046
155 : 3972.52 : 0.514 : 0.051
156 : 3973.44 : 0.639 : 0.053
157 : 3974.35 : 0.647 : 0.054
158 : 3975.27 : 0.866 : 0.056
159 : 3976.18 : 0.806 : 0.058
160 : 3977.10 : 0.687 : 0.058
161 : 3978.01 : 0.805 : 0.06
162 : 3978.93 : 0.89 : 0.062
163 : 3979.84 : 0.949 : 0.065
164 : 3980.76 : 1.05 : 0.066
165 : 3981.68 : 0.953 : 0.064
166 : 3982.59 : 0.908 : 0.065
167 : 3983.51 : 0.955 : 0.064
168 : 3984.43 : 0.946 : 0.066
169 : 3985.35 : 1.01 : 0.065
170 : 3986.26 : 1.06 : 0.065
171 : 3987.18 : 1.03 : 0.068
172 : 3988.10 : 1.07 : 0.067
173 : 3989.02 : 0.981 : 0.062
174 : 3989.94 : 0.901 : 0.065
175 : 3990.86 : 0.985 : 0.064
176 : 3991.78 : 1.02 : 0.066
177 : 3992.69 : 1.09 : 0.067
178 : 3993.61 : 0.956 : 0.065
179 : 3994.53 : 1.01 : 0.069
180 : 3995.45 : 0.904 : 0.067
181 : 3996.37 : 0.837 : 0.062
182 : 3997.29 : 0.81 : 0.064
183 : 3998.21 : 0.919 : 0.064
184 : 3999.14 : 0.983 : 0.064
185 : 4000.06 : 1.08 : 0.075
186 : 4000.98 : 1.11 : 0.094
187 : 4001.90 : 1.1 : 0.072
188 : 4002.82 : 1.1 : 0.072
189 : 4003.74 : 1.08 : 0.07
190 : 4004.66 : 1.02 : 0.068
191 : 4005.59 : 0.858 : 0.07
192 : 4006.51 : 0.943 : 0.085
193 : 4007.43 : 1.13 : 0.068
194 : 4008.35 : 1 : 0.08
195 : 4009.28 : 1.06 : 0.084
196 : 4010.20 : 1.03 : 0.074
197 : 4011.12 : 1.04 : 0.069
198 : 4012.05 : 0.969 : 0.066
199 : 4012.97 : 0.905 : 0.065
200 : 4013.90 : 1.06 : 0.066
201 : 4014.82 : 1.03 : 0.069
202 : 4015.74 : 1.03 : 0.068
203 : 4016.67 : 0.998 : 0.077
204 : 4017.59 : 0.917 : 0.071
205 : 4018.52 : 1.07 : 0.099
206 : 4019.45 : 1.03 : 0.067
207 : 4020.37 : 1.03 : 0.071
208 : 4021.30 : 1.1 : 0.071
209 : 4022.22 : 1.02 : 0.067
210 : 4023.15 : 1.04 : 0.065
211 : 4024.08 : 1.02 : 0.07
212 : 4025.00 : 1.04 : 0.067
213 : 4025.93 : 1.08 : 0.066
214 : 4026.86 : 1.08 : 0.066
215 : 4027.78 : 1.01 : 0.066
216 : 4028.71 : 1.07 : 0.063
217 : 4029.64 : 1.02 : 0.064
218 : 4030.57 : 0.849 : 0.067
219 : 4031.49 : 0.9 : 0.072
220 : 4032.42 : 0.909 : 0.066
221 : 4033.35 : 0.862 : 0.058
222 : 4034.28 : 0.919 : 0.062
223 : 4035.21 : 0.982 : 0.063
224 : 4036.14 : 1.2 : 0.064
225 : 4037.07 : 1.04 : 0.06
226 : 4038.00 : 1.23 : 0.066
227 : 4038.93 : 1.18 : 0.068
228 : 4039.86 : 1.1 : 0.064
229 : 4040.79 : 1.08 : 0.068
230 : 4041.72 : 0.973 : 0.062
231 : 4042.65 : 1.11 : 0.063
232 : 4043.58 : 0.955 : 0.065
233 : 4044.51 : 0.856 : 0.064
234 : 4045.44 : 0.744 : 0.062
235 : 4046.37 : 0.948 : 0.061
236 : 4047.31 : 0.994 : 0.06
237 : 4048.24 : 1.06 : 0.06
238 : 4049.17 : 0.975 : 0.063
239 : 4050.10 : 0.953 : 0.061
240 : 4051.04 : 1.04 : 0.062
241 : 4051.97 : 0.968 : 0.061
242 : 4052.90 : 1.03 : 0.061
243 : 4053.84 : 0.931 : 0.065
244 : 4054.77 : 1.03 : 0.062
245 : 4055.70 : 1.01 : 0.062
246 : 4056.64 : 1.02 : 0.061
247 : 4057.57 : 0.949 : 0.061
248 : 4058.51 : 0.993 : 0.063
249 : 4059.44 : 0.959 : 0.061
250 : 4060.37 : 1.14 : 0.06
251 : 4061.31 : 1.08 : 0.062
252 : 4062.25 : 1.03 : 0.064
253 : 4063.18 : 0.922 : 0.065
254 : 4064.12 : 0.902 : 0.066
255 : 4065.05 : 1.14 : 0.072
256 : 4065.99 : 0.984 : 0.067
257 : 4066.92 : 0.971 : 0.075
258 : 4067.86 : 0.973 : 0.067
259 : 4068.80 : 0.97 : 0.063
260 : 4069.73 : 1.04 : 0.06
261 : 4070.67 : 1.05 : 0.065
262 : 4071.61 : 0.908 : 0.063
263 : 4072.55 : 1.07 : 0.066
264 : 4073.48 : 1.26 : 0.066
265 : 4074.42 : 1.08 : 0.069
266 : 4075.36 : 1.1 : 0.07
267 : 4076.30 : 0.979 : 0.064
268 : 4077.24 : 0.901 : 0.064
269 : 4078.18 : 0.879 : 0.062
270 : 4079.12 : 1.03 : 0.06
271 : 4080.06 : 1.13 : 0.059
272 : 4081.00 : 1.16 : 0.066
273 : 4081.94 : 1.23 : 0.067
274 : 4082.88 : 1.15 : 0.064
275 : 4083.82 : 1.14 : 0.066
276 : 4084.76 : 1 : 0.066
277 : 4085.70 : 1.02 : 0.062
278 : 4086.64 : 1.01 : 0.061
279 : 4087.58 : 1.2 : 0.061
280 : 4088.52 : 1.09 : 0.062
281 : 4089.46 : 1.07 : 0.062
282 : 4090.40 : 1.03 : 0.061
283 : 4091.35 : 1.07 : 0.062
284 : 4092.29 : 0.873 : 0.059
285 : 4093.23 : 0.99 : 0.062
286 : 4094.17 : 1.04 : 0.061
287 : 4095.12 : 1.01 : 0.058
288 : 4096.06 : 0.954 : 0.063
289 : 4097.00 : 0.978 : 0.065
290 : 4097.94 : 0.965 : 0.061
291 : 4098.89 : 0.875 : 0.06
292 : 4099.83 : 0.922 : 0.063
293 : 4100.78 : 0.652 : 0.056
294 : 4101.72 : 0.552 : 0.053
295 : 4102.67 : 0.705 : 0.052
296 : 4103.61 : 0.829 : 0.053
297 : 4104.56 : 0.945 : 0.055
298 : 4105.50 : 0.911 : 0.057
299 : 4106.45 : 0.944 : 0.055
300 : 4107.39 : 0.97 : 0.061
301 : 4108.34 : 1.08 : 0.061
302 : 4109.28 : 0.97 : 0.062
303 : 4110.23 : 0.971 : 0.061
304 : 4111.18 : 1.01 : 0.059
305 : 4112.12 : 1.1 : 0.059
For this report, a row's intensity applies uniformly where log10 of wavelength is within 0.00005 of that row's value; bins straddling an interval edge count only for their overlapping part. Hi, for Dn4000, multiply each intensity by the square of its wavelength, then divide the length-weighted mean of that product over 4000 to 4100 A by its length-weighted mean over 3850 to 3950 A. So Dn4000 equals 1.5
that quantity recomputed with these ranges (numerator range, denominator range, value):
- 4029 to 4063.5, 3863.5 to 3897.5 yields 1.37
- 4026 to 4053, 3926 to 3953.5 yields 1.76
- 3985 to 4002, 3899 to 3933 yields 1.38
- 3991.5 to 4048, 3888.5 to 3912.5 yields 1.33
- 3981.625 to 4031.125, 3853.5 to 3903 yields 1.33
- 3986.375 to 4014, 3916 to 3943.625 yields 1.83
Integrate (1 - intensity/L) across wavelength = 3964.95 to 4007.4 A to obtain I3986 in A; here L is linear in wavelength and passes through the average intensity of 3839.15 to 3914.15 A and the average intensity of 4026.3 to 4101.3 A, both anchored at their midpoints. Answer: 5.0 A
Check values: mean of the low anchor 0.819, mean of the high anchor 1.01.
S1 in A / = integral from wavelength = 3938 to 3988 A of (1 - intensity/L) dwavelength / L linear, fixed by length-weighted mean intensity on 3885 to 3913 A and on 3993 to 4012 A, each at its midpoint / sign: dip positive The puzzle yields 9.6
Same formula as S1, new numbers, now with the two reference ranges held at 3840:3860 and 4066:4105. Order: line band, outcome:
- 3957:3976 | 7.6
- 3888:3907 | 2.2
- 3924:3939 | 8.0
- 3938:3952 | 1.8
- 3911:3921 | 0.4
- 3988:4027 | -2.8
